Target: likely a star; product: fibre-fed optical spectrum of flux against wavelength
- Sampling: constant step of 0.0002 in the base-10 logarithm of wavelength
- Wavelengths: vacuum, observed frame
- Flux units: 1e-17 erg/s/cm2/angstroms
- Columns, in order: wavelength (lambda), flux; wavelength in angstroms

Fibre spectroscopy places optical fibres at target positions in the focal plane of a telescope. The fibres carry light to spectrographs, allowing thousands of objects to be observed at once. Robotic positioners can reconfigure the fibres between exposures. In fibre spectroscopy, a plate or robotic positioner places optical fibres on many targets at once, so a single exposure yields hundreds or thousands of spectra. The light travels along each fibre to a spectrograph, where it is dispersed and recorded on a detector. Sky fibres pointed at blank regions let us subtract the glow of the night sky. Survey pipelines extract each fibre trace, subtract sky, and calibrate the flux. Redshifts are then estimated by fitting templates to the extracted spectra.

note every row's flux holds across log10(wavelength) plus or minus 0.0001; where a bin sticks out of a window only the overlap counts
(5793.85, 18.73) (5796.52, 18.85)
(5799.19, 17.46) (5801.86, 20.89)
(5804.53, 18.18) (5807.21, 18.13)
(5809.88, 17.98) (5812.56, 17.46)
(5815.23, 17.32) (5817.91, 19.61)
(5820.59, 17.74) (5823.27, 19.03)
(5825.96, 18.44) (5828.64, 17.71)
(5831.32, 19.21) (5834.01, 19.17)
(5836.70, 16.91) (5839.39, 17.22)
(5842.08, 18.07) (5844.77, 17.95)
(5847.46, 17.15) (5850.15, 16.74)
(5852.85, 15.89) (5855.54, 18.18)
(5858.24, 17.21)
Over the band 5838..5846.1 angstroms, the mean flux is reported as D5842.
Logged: 17.7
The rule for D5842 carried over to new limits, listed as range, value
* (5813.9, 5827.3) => 18.4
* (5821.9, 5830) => 18.4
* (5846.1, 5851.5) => 17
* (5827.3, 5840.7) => 18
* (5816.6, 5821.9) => 18.7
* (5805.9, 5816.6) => 17.7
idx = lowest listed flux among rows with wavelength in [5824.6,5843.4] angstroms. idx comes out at 16.91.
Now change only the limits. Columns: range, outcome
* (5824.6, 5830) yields 17.71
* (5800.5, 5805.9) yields 18.18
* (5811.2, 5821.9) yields 17.32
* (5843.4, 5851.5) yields 16.74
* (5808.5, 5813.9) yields 17.46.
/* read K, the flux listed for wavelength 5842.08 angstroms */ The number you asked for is 18.07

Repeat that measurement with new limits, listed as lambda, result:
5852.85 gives 15.89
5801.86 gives 20.89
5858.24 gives 17.21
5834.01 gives 19.17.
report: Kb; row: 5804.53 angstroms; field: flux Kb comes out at 18.18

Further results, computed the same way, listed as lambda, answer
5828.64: 17.71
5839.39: 17.22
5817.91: 19.61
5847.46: 17.15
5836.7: 16.91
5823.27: 19.03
